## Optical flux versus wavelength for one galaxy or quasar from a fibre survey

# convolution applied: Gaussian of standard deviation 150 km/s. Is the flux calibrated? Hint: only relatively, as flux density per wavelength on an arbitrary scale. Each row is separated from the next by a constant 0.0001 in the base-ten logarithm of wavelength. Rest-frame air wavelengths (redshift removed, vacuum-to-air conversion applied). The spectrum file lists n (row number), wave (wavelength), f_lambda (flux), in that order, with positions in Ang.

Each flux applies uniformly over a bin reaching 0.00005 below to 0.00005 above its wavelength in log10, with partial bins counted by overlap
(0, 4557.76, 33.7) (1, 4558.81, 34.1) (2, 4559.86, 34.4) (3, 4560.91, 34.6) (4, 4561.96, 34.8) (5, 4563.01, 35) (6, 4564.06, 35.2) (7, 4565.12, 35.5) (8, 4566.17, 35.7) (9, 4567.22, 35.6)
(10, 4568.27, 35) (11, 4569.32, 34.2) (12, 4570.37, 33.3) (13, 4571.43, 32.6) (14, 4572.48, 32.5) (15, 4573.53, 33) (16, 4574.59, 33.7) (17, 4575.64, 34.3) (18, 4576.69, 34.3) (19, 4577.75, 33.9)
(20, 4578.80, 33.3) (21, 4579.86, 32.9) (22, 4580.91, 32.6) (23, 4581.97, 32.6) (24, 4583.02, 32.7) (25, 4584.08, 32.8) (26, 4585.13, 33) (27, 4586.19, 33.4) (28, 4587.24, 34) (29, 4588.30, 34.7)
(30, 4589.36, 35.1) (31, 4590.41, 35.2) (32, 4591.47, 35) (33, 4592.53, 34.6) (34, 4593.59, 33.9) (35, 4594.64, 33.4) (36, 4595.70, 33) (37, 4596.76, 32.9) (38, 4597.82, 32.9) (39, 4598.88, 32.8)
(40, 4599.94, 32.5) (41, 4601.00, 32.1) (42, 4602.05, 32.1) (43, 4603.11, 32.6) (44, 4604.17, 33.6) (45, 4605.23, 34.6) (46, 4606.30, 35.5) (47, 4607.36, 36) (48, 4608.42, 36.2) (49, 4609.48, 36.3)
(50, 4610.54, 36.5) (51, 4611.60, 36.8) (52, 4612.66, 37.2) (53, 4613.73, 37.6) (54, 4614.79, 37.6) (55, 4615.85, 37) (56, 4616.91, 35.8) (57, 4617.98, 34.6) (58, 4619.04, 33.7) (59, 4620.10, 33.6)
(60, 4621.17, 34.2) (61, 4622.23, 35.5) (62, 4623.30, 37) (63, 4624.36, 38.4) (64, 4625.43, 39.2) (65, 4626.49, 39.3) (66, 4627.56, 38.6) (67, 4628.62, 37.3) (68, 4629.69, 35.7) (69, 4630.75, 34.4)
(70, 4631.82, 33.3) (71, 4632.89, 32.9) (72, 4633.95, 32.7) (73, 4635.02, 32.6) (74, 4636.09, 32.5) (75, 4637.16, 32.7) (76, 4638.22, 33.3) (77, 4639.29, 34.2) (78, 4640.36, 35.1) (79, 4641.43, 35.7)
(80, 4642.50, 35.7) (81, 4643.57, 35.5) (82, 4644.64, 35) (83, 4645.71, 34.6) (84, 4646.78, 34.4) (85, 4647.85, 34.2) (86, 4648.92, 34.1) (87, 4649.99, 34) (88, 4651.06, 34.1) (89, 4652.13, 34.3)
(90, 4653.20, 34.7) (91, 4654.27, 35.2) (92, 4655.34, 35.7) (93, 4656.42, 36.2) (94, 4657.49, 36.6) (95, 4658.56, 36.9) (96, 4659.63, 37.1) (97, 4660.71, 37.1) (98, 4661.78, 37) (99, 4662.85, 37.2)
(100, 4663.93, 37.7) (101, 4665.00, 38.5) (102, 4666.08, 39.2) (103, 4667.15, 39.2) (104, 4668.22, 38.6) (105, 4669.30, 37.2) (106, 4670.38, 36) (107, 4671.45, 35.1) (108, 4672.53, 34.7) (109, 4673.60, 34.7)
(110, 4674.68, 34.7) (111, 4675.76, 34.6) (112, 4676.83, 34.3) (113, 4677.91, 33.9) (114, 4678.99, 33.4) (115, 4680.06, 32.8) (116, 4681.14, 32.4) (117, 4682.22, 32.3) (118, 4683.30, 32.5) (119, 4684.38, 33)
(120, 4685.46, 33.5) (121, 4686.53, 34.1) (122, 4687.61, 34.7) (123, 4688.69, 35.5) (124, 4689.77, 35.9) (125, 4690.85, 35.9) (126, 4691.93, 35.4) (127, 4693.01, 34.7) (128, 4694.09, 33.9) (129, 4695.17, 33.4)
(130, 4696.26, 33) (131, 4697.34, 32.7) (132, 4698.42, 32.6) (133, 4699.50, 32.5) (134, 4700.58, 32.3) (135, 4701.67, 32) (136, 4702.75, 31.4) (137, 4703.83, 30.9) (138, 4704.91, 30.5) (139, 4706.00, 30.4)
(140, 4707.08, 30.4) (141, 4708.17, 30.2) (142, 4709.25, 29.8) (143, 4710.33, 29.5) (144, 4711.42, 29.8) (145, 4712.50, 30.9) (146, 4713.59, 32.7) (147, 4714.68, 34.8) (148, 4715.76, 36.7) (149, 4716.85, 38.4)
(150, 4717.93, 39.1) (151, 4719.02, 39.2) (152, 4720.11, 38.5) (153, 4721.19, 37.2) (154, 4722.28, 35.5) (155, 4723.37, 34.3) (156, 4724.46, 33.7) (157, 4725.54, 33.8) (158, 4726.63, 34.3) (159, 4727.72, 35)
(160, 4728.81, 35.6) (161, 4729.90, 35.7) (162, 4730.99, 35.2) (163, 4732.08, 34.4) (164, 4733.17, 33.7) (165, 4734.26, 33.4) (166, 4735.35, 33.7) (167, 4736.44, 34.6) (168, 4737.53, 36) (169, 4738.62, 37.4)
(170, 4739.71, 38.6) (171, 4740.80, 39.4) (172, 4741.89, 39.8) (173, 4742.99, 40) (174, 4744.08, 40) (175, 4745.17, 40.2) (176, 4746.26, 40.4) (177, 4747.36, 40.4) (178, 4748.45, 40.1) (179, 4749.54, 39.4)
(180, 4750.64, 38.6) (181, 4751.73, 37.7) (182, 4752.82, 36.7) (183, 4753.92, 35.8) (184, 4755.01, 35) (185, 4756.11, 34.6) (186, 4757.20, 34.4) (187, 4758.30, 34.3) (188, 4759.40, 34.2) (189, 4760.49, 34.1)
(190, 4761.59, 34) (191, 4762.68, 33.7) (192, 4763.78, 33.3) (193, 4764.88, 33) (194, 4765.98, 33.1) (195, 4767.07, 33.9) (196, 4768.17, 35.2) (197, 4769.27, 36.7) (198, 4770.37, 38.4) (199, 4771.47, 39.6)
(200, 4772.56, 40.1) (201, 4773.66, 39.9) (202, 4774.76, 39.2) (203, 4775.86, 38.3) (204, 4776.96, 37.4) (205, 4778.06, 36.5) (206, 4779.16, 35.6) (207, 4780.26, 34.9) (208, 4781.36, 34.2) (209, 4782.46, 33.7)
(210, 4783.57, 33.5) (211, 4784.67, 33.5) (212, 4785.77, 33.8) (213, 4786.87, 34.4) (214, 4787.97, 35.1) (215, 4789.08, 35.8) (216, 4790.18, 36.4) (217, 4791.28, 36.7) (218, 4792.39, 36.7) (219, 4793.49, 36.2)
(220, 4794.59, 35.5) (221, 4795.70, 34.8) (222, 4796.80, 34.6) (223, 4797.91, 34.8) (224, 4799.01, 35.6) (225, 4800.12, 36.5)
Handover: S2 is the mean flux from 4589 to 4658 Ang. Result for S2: 34.9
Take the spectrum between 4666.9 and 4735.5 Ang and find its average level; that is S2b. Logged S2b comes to 34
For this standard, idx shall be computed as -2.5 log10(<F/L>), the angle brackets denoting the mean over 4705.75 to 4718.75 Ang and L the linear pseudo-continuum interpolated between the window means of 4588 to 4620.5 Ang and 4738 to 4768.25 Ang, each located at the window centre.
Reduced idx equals 0.10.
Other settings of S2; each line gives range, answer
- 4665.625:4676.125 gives 36.4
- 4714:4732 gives 36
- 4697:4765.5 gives 35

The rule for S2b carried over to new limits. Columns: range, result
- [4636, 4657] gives 34.6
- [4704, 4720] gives 33.1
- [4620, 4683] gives 35.4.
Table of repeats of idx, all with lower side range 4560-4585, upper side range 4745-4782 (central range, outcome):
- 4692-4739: 0.06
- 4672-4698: 0.05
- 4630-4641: 0.04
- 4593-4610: 0.02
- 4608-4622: -0.04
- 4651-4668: -0.05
